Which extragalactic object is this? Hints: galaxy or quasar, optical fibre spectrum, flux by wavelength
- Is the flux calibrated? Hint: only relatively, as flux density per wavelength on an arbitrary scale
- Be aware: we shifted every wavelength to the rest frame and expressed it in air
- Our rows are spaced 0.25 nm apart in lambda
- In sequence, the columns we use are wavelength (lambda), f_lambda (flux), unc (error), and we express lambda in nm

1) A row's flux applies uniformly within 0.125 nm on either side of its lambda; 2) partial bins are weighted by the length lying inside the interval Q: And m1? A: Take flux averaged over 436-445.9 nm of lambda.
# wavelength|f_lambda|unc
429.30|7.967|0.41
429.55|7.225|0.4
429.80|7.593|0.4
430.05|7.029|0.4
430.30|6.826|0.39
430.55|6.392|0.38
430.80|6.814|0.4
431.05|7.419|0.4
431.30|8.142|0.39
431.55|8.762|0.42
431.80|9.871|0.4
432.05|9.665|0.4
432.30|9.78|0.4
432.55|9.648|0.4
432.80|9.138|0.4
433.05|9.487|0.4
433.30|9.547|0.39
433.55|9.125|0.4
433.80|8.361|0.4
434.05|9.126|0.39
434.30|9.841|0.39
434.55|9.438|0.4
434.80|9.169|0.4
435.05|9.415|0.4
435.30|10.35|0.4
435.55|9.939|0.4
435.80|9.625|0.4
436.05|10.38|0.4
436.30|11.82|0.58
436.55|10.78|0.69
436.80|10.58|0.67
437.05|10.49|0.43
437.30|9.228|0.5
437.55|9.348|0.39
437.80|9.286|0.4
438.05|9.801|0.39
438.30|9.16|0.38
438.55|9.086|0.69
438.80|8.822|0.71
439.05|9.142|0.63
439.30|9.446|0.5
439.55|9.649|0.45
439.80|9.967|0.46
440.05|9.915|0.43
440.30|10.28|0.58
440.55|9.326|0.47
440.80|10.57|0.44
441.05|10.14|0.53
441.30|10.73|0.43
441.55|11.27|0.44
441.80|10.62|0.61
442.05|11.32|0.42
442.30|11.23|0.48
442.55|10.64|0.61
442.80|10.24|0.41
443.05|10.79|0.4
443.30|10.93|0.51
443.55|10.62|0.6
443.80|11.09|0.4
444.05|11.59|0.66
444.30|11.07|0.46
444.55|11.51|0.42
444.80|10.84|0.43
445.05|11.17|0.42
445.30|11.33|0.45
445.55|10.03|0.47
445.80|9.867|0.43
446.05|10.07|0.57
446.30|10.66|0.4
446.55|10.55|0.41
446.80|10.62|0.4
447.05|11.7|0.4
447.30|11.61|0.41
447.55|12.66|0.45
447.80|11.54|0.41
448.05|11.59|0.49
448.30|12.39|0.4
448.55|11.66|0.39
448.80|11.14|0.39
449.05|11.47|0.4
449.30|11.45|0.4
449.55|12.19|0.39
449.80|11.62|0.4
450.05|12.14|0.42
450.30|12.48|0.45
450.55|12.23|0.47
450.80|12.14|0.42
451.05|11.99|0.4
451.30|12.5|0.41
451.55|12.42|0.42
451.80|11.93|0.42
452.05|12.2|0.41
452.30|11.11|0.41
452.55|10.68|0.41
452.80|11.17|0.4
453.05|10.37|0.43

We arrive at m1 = 10.4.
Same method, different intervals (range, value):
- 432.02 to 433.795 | 9.4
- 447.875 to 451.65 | 12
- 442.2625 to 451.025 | 11.3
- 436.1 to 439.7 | 9.77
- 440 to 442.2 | 10.5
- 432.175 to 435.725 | 9.46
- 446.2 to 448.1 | 11.4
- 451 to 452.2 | 12.2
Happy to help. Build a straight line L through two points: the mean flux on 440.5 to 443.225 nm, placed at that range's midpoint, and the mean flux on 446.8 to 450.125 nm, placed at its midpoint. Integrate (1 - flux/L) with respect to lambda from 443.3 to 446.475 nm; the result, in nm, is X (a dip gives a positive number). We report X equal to 0.09 nm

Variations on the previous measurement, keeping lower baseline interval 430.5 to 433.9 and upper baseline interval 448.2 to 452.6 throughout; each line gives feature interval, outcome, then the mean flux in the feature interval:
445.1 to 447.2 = 0.100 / 10.6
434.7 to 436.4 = -0.133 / 10.1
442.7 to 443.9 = -0.007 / 10.7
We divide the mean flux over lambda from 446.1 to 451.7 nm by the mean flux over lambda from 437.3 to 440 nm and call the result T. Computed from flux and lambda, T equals 1.25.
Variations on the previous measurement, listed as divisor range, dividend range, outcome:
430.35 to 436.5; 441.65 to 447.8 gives 1.19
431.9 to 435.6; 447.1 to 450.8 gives 1.26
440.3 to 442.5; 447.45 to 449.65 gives 1.11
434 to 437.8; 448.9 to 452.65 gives 1.20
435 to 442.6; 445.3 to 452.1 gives 1.15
